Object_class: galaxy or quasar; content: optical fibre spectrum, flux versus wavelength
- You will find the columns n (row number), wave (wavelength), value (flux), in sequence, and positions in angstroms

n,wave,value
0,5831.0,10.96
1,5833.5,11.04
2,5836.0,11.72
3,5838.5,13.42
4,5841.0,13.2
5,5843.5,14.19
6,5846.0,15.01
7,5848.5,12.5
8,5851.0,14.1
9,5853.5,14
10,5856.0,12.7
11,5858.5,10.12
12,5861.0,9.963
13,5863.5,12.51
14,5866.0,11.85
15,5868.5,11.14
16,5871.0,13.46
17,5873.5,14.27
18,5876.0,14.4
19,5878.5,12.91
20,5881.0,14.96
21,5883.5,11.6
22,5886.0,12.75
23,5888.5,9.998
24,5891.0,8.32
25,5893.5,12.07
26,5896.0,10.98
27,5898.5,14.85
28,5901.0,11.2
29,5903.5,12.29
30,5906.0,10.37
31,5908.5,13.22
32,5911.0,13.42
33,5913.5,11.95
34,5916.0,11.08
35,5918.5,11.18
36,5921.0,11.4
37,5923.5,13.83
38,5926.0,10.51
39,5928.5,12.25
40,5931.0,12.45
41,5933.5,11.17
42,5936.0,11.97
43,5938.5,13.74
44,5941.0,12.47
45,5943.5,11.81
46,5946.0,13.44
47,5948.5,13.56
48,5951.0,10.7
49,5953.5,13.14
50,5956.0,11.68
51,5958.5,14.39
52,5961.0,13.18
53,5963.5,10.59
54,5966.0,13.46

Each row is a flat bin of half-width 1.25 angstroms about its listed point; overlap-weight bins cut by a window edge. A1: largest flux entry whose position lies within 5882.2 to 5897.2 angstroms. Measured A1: 12.75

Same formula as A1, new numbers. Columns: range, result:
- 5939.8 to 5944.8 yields 12.47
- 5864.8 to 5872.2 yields 13.46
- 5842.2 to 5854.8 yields 15.01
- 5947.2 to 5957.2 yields 13.56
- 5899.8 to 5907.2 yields 12.29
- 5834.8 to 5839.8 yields 13.42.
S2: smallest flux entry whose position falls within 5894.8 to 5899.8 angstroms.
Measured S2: 10.98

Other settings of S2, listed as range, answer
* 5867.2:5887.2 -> 11.14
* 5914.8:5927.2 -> 10.51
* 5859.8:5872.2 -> 9.963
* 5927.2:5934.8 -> 11.17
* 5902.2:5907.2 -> 10.37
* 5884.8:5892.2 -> 8.32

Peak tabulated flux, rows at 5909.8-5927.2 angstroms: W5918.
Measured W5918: 13.83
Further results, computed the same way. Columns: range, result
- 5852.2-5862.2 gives 14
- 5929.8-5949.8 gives 13.74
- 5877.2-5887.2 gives 14.96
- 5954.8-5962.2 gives 14.39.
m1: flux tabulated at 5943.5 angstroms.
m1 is 11.81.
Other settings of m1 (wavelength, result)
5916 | 11.08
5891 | 8.32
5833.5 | 11.04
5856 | 12.7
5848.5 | 12.5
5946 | 13.44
